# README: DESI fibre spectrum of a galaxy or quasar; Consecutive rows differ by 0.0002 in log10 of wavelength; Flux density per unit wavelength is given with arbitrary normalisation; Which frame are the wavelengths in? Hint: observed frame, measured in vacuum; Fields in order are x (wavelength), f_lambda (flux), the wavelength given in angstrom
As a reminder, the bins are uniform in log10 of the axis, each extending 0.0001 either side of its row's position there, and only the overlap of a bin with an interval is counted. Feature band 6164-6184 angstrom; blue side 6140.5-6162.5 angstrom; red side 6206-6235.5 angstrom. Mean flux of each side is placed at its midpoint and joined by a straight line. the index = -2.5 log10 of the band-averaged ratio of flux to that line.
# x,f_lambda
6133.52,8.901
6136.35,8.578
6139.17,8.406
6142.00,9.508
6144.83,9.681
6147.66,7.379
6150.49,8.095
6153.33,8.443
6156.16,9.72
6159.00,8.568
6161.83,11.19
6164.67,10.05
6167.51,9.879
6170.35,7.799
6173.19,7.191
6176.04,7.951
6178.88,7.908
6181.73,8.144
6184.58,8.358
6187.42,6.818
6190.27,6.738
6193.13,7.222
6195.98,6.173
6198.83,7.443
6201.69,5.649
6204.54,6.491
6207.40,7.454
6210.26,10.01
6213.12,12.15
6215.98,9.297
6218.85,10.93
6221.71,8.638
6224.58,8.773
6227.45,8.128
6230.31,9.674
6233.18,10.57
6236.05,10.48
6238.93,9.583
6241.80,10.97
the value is 0.104 mag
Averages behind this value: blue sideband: 9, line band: 8.35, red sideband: 9.59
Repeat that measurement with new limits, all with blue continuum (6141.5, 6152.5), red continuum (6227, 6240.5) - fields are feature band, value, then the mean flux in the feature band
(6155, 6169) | -0.13 mag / 9.88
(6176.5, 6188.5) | 0.16 mag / 7.85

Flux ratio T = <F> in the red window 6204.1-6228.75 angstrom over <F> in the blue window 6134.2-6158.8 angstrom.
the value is 1.1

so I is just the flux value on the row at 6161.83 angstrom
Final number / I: 11.19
